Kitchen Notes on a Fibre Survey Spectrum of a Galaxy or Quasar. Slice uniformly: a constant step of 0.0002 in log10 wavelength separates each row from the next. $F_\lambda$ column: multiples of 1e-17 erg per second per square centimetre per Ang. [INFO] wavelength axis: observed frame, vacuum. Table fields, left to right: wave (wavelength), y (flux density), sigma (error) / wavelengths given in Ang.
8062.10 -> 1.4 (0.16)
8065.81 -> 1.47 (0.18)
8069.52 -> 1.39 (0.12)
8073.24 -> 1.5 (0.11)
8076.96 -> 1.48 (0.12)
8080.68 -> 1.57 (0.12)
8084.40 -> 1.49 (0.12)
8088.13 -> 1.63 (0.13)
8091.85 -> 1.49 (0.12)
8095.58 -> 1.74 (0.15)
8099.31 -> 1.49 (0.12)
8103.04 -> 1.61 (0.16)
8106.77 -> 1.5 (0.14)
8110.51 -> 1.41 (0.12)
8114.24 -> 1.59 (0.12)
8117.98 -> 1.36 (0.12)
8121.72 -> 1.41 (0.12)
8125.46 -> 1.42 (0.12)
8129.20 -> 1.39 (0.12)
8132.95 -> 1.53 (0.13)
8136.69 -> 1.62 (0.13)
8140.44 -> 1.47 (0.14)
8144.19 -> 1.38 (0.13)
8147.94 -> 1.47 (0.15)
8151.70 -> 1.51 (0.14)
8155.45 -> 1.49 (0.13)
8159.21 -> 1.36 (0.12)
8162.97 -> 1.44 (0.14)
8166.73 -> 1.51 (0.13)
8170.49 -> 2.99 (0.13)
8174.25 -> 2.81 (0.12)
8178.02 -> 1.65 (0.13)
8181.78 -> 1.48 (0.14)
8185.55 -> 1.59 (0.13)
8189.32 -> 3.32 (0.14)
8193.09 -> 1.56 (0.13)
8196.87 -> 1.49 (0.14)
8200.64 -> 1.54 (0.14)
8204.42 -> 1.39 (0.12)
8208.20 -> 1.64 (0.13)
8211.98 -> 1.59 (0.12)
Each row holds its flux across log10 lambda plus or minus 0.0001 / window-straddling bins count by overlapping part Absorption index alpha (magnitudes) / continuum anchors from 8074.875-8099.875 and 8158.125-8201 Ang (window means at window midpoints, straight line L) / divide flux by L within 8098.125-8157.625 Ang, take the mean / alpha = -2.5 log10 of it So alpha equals 0.16 mag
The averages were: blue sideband 1.56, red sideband 1.92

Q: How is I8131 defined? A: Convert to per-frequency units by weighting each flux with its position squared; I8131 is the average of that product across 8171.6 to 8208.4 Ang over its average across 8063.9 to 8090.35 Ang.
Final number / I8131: 1.3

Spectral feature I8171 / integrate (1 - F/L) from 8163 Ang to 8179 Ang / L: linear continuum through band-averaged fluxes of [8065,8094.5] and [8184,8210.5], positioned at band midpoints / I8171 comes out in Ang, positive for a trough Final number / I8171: -4.2 Ang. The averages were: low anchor 1.51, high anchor 1.79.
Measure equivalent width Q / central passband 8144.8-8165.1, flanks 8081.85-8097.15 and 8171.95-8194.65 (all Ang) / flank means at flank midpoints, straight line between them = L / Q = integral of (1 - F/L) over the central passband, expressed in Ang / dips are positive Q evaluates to 5.1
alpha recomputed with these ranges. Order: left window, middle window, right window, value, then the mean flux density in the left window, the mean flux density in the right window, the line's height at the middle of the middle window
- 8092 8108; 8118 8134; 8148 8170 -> 0.11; 1.58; 1.56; 1.57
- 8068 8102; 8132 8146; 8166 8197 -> 0.23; 1.53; 2.1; 1.85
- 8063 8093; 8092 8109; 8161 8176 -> 0.06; 1.5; 2.18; 1.67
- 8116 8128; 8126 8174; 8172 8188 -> 0.03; 1.4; 1.96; 1.67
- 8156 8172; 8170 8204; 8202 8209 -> -0.21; 1.77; 1.5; 1.62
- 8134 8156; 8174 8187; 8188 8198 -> 0.09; 1.49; 2.1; 1.94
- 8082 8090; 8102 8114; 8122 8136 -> 0.00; 1.56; 1.46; 1.51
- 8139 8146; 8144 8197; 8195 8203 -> -0.24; 1.42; 1.51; 1.47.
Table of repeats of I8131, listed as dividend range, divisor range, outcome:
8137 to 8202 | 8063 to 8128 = 1.20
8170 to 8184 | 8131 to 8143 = 1.41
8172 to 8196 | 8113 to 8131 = 1.46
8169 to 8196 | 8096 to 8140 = 1.47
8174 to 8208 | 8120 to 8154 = 1.25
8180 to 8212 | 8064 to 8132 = 1.19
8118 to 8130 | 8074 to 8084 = 0.93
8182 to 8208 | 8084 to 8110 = 1.17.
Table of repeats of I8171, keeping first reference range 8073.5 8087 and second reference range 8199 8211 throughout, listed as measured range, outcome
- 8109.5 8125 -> 0.8 Ang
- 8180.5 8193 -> -4.5 Ang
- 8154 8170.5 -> -1.1 Ang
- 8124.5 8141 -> 0.3 Ang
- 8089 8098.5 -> -0.5 Ang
